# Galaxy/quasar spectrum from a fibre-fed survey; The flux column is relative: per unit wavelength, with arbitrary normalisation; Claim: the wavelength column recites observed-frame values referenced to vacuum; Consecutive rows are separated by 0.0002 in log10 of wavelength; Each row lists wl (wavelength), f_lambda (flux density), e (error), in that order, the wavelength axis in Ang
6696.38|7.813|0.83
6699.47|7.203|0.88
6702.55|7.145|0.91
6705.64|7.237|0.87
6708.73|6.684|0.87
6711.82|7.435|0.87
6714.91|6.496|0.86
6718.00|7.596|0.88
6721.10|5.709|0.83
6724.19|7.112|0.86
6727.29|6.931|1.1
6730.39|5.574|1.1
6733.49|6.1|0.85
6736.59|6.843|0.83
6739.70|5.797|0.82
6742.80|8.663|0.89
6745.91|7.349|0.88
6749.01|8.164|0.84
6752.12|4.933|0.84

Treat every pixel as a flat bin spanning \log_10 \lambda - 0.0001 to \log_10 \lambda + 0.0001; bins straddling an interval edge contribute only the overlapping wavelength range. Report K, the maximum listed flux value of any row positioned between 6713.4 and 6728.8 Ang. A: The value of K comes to 7.596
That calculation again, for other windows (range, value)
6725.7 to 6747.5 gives 8.663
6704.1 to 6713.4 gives 7.435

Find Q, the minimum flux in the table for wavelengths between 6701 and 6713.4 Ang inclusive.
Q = 6.684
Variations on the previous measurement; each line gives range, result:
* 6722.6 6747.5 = 5.574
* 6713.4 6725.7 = 5.709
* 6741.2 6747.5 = 7.349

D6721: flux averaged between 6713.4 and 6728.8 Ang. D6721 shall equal 6.77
